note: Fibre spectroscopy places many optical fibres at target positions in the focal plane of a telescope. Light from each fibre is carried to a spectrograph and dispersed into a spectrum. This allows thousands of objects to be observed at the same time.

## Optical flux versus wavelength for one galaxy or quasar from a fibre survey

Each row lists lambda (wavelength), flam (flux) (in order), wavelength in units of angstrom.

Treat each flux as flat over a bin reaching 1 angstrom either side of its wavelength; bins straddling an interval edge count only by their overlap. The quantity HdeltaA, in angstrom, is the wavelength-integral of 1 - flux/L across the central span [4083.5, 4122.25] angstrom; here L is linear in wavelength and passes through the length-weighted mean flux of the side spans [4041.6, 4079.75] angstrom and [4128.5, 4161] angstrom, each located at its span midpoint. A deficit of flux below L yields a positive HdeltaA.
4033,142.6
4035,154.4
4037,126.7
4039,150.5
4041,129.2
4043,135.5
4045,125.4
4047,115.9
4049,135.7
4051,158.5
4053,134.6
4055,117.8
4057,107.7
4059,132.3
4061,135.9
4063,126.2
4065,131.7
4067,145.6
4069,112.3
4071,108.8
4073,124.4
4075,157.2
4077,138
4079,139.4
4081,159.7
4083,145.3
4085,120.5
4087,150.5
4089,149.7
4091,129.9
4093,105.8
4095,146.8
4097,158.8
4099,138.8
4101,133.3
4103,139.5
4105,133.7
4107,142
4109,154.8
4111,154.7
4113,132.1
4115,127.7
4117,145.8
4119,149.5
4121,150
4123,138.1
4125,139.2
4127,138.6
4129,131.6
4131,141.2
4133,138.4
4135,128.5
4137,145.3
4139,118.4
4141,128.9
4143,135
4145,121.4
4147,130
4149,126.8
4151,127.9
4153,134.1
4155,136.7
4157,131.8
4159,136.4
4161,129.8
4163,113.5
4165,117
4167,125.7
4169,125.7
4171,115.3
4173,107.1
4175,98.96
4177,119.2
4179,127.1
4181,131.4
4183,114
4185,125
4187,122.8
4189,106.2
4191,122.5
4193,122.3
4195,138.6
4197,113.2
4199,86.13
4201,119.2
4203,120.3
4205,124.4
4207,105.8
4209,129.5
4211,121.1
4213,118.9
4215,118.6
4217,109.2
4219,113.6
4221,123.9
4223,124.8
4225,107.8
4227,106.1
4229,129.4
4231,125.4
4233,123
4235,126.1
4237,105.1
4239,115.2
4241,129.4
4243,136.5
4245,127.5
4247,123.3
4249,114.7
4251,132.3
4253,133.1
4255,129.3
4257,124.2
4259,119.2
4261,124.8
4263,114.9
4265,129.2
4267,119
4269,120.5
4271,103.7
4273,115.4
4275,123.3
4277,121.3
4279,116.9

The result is -2.6 angstrom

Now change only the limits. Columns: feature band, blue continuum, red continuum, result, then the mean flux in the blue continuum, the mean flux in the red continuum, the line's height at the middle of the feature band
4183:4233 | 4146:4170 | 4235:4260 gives 3.07 angstrom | 128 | 124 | 126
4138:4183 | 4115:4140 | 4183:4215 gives 1.68 angstrom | 138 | 118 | 129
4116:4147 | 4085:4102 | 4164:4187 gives -1.72 angstrom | 138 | 119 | 129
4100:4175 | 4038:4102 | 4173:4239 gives -3.76 angstrom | 134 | 118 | 126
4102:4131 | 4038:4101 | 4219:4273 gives -2.26 angstrom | 134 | 122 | 131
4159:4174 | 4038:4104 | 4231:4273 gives 0.92 angstrom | 135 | 122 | 128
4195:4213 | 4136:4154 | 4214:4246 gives 0.96 angstrom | 130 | 120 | 123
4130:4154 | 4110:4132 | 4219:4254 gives 1.07 angstrom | 141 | 122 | 137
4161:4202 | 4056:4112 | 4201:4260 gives 2.77 angstrom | 137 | 121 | 126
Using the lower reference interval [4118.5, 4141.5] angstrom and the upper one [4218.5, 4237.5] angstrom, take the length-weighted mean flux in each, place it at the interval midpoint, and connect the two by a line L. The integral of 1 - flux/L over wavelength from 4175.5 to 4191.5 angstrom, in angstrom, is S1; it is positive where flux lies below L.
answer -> 0.9 angstrom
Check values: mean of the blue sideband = 137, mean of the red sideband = 119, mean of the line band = 120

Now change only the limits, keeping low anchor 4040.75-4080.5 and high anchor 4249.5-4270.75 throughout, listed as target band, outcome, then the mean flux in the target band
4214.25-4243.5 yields 1.3 angstrom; 119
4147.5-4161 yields -0.5 angstrom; 132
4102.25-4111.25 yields -1.0 angstrom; 144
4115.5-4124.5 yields -1.1 angstrom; 144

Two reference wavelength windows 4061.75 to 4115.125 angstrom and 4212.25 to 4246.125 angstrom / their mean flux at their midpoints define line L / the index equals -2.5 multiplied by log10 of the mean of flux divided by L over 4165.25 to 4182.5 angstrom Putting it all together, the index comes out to 0.07 mag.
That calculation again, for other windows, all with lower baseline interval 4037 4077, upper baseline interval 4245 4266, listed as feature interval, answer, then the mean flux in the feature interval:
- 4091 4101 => -0.05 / 136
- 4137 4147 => 0.00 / 128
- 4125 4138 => -0.07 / 137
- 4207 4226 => 0.07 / 118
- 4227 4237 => 0.03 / 122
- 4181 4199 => 0.07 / 119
